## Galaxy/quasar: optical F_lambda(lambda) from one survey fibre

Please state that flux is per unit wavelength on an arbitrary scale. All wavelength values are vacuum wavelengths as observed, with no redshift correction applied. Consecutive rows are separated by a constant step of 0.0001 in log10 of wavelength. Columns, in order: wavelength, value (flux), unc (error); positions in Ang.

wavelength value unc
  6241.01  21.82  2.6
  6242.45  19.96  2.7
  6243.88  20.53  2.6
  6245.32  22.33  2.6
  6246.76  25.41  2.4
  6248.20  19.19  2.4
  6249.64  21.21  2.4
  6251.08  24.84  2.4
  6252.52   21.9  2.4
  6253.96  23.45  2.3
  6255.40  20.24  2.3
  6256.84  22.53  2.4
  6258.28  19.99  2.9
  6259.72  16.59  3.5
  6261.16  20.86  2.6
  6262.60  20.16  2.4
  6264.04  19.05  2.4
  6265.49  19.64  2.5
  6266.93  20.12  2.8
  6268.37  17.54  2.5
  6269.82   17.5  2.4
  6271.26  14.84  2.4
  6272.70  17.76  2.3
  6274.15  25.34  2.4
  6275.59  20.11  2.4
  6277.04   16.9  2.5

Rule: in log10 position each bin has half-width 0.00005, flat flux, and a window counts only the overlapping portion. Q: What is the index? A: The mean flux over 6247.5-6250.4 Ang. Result 20.3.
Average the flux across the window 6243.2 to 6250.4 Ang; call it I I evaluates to 21.7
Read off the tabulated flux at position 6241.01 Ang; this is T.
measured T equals 21.82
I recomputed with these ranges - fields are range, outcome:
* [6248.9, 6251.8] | 23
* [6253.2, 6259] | 21.6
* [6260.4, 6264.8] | 20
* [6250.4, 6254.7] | 23.4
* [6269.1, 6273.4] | 16.7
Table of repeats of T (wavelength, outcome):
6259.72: 16.59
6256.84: 22.53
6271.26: 14.84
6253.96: 23.45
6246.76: 25.41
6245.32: 22.33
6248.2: 19.19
